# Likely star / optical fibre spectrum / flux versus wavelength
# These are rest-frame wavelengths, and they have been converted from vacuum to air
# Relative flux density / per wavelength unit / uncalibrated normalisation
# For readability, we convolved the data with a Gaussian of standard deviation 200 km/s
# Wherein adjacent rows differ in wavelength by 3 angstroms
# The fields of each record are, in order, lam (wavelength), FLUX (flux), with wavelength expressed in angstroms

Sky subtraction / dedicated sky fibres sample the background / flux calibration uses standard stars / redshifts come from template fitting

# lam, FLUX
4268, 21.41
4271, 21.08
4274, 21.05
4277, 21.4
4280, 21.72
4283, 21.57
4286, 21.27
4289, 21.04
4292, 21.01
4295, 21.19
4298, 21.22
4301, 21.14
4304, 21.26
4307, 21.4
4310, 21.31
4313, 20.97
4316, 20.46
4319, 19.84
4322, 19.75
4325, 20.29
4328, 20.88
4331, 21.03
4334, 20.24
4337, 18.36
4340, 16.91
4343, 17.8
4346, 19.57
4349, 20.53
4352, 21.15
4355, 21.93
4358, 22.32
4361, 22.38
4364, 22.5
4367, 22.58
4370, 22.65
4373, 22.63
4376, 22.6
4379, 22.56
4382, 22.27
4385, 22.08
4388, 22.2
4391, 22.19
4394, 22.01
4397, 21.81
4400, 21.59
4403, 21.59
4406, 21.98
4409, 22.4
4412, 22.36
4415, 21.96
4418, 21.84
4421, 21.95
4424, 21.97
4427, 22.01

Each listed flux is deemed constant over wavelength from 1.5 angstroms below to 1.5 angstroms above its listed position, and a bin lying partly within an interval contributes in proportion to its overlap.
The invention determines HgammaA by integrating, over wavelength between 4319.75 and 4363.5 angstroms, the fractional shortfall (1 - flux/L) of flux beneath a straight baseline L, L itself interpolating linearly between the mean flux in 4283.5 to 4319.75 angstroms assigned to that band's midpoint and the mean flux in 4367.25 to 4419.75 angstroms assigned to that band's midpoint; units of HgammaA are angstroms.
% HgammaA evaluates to 2.58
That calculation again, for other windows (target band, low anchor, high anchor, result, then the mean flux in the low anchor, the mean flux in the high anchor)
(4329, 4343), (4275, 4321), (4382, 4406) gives 1.6 angstroms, 21.1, 21.9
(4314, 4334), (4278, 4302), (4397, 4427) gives 1.0 angstroms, 21.3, 22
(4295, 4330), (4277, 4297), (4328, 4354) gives -0.5 angstroms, 21.3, 19.6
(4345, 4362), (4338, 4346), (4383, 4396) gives -2.2 angstroms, 17.8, 22.1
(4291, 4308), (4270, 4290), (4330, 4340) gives -0.5 angstroms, 21.3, 19.4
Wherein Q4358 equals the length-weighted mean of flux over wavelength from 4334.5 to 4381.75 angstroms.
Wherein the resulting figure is 21.1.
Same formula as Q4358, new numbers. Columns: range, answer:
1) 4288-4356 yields 20.4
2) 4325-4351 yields 19.5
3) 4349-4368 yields 22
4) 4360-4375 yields 22.6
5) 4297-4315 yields 21.2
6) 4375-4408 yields 22.1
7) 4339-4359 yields 20.1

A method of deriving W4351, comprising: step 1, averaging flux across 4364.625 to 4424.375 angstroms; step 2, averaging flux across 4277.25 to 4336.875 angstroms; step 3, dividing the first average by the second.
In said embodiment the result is 1.06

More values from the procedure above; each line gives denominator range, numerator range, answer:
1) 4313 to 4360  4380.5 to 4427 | 1.09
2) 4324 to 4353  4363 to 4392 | 1.14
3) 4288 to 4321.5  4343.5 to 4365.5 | 1.02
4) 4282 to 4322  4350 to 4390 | 1.06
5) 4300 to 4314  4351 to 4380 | 1.05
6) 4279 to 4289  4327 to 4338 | 0.94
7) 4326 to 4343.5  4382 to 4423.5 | 1.14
